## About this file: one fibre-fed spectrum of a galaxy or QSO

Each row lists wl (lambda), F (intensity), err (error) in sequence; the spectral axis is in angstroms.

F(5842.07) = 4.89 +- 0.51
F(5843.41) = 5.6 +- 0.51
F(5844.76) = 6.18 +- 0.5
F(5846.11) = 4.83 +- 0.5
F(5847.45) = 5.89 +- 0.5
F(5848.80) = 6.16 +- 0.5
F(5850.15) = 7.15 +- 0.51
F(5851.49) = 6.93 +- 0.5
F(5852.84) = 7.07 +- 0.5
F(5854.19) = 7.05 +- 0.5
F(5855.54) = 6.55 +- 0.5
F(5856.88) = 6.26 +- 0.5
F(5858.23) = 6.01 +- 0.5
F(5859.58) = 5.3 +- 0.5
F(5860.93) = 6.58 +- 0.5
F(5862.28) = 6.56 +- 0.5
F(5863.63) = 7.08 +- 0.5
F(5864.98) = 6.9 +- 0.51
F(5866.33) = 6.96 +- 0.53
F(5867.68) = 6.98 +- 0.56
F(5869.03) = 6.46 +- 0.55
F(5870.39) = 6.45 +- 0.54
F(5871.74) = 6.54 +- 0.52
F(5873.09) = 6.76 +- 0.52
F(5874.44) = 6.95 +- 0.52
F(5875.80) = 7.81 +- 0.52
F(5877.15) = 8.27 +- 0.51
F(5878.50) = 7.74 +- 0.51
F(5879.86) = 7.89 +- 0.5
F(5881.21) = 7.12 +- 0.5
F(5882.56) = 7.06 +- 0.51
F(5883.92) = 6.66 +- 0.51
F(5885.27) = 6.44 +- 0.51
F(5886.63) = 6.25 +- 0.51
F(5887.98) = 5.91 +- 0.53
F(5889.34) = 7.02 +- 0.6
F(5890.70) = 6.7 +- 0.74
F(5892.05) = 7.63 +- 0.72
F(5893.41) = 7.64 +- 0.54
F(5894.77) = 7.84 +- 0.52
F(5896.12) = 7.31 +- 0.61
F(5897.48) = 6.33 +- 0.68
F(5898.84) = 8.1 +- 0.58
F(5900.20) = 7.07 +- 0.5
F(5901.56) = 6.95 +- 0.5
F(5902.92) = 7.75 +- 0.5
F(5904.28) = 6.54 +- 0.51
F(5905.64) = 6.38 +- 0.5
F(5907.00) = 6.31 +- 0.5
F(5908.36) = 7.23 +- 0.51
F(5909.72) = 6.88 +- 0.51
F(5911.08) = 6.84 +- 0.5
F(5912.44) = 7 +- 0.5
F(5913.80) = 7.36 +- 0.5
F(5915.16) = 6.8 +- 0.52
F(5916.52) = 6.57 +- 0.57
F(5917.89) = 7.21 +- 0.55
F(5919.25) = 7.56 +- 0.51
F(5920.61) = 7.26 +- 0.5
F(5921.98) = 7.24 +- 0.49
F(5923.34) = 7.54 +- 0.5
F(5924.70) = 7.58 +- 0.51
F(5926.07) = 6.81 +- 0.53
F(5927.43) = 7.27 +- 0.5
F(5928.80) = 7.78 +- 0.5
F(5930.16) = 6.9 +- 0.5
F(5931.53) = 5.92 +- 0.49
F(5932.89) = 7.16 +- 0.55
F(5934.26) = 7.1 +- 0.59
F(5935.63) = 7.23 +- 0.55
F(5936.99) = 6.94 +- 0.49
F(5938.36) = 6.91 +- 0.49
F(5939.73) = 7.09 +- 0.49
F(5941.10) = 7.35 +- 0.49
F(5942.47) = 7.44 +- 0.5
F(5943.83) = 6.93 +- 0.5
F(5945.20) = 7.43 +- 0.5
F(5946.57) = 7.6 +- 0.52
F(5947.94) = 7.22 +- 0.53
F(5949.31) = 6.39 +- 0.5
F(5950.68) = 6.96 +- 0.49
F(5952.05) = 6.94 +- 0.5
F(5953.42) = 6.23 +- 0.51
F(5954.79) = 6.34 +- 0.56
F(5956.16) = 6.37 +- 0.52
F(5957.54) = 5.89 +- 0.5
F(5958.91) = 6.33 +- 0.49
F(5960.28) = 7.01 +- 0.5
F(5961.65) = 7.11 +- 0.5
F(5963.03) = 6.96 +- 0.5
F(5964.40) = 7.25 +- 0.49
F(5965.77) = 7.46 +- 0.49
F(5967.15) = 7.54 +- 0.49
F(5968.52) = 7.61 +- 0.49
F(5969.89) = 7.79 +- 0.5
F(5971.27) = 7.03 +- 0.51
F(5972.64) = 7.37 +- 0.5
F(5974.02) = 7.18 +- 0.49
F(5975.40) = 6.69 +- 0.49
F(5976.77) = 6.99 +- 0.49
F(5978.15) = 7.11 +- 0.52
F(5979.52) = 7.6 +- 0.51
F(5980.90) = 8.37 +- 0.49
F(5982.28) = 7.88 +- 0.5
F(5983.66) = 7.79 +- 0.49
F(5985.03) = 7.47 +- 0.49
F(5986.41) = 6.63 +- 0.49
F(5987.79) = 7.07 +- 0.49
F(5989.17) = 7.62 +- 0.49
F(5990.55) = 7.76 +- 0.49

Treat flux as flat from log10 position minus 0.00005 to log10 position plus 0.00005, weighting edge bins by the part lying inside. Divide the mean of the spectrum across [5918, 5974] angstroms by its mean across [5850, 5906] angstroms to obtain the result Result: 1.02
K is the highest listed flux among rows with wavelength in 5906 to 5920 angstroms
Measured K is 7.56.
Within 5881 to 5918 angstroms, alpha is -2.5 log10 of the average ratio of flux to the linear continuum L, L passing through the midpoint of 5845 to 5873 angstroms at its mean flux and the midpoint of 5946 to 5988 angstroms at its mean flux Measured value -0.04 mag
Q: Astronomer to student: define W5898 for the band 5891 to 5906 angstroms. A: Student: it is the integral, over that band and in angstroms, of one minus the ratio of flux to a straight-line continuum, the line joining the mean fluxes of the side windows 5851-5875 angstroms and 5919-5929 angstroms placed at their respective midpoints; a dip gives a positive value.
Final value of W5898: -0.4 angstroms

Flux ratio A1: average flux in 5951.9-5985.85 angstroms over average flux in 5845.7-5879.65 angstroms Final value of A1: 1.06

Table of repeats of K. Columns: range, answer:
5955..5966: 7.46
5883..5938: 8.1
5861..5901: 8.27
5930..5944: 7.44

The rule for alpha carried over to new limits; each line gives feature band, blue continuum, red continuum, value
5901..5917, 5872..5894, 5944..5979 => 0.027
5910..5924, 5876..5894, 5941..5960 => -0.026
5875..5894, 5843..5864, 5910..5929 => -0.067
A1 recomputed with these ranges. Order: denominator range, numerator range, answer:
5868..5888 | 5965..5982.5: 1.06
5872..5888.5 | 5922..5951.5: 1.01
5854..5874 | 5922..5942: 1.09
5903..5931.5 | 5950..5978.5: 0.99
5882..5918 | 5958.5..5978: 1.03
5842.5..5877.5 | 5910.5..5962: 1.07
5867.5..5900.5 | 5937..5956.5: 0.98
